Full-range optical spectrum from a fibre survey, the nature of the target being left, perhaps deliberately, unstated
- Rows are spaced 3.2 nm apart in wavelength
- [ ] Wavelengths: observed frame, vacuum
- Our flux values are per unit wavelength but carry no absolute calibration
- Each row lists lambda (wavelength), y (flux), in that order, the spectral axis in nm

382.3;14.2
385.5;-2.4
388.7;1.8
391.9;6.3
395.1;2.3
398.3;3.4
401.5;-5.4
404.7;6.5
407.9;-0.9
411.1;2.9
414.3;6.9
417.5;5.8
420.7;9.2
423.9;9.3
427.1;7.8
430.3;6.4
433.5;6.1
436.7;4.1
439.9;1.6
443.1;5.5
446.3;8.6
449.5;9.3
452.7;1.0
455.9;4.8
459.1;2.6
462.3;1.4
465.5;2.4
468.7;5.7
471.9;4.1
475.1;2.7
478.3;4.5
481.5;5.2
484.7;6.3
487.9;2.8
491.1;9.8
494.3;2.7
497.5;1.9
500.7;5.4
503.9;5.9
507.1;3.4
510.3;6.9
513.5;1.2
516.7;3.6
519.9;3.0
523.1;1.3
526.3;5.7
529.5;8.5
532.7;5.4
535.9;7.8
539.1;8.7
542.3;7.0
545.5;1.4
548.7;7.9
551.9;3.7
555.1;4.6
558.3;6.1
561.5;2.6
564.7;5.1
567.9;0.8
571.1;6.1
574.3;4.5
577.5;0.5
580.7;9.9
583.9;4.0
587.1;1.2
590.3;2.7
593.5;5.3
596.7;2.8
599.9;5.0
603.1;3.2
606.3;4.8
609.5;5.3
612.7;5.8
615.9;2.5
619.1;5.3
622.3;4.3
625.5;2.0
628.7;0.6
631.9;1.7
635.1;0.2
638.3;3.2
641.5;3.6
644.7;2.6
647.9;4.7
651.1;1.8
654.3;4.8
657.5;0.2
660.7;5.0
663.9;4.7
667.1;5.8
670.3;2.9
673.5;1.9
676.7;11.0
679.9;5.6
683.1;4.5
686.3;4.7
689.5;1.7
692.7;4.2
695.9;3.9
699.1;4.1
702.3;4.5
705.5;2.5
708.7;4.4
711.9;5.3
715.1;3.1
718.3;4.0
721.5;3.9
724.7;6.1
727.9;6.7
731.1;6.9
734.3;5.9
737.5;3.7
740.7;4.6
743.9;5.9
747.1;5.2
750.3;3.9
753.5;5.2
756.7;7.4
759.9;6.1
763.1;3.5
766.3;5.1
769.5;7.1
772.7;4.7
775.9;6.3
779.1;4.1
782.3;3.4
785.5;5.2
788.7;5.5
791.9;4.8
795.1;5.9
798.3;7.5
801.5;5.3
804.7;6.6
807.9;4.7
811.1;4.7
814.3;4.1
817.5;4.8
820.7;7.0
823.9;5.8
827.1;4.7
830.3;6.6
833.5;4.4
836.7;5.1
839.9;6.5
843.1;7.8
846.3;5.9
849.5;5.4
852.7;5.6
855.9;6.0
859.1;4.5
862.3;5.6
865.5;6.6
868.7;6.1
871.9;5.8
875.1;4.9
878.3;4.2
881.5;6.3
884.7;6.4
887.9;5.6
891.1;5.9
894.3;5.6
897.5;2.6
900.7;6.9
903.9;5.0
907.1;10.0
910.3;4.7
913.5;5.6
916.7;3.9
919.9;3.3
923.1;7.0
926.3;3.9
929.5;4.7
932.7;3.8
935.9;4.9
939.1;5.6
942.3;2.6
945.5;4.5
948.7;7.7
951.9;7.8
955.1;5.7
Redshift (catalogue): 0.81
